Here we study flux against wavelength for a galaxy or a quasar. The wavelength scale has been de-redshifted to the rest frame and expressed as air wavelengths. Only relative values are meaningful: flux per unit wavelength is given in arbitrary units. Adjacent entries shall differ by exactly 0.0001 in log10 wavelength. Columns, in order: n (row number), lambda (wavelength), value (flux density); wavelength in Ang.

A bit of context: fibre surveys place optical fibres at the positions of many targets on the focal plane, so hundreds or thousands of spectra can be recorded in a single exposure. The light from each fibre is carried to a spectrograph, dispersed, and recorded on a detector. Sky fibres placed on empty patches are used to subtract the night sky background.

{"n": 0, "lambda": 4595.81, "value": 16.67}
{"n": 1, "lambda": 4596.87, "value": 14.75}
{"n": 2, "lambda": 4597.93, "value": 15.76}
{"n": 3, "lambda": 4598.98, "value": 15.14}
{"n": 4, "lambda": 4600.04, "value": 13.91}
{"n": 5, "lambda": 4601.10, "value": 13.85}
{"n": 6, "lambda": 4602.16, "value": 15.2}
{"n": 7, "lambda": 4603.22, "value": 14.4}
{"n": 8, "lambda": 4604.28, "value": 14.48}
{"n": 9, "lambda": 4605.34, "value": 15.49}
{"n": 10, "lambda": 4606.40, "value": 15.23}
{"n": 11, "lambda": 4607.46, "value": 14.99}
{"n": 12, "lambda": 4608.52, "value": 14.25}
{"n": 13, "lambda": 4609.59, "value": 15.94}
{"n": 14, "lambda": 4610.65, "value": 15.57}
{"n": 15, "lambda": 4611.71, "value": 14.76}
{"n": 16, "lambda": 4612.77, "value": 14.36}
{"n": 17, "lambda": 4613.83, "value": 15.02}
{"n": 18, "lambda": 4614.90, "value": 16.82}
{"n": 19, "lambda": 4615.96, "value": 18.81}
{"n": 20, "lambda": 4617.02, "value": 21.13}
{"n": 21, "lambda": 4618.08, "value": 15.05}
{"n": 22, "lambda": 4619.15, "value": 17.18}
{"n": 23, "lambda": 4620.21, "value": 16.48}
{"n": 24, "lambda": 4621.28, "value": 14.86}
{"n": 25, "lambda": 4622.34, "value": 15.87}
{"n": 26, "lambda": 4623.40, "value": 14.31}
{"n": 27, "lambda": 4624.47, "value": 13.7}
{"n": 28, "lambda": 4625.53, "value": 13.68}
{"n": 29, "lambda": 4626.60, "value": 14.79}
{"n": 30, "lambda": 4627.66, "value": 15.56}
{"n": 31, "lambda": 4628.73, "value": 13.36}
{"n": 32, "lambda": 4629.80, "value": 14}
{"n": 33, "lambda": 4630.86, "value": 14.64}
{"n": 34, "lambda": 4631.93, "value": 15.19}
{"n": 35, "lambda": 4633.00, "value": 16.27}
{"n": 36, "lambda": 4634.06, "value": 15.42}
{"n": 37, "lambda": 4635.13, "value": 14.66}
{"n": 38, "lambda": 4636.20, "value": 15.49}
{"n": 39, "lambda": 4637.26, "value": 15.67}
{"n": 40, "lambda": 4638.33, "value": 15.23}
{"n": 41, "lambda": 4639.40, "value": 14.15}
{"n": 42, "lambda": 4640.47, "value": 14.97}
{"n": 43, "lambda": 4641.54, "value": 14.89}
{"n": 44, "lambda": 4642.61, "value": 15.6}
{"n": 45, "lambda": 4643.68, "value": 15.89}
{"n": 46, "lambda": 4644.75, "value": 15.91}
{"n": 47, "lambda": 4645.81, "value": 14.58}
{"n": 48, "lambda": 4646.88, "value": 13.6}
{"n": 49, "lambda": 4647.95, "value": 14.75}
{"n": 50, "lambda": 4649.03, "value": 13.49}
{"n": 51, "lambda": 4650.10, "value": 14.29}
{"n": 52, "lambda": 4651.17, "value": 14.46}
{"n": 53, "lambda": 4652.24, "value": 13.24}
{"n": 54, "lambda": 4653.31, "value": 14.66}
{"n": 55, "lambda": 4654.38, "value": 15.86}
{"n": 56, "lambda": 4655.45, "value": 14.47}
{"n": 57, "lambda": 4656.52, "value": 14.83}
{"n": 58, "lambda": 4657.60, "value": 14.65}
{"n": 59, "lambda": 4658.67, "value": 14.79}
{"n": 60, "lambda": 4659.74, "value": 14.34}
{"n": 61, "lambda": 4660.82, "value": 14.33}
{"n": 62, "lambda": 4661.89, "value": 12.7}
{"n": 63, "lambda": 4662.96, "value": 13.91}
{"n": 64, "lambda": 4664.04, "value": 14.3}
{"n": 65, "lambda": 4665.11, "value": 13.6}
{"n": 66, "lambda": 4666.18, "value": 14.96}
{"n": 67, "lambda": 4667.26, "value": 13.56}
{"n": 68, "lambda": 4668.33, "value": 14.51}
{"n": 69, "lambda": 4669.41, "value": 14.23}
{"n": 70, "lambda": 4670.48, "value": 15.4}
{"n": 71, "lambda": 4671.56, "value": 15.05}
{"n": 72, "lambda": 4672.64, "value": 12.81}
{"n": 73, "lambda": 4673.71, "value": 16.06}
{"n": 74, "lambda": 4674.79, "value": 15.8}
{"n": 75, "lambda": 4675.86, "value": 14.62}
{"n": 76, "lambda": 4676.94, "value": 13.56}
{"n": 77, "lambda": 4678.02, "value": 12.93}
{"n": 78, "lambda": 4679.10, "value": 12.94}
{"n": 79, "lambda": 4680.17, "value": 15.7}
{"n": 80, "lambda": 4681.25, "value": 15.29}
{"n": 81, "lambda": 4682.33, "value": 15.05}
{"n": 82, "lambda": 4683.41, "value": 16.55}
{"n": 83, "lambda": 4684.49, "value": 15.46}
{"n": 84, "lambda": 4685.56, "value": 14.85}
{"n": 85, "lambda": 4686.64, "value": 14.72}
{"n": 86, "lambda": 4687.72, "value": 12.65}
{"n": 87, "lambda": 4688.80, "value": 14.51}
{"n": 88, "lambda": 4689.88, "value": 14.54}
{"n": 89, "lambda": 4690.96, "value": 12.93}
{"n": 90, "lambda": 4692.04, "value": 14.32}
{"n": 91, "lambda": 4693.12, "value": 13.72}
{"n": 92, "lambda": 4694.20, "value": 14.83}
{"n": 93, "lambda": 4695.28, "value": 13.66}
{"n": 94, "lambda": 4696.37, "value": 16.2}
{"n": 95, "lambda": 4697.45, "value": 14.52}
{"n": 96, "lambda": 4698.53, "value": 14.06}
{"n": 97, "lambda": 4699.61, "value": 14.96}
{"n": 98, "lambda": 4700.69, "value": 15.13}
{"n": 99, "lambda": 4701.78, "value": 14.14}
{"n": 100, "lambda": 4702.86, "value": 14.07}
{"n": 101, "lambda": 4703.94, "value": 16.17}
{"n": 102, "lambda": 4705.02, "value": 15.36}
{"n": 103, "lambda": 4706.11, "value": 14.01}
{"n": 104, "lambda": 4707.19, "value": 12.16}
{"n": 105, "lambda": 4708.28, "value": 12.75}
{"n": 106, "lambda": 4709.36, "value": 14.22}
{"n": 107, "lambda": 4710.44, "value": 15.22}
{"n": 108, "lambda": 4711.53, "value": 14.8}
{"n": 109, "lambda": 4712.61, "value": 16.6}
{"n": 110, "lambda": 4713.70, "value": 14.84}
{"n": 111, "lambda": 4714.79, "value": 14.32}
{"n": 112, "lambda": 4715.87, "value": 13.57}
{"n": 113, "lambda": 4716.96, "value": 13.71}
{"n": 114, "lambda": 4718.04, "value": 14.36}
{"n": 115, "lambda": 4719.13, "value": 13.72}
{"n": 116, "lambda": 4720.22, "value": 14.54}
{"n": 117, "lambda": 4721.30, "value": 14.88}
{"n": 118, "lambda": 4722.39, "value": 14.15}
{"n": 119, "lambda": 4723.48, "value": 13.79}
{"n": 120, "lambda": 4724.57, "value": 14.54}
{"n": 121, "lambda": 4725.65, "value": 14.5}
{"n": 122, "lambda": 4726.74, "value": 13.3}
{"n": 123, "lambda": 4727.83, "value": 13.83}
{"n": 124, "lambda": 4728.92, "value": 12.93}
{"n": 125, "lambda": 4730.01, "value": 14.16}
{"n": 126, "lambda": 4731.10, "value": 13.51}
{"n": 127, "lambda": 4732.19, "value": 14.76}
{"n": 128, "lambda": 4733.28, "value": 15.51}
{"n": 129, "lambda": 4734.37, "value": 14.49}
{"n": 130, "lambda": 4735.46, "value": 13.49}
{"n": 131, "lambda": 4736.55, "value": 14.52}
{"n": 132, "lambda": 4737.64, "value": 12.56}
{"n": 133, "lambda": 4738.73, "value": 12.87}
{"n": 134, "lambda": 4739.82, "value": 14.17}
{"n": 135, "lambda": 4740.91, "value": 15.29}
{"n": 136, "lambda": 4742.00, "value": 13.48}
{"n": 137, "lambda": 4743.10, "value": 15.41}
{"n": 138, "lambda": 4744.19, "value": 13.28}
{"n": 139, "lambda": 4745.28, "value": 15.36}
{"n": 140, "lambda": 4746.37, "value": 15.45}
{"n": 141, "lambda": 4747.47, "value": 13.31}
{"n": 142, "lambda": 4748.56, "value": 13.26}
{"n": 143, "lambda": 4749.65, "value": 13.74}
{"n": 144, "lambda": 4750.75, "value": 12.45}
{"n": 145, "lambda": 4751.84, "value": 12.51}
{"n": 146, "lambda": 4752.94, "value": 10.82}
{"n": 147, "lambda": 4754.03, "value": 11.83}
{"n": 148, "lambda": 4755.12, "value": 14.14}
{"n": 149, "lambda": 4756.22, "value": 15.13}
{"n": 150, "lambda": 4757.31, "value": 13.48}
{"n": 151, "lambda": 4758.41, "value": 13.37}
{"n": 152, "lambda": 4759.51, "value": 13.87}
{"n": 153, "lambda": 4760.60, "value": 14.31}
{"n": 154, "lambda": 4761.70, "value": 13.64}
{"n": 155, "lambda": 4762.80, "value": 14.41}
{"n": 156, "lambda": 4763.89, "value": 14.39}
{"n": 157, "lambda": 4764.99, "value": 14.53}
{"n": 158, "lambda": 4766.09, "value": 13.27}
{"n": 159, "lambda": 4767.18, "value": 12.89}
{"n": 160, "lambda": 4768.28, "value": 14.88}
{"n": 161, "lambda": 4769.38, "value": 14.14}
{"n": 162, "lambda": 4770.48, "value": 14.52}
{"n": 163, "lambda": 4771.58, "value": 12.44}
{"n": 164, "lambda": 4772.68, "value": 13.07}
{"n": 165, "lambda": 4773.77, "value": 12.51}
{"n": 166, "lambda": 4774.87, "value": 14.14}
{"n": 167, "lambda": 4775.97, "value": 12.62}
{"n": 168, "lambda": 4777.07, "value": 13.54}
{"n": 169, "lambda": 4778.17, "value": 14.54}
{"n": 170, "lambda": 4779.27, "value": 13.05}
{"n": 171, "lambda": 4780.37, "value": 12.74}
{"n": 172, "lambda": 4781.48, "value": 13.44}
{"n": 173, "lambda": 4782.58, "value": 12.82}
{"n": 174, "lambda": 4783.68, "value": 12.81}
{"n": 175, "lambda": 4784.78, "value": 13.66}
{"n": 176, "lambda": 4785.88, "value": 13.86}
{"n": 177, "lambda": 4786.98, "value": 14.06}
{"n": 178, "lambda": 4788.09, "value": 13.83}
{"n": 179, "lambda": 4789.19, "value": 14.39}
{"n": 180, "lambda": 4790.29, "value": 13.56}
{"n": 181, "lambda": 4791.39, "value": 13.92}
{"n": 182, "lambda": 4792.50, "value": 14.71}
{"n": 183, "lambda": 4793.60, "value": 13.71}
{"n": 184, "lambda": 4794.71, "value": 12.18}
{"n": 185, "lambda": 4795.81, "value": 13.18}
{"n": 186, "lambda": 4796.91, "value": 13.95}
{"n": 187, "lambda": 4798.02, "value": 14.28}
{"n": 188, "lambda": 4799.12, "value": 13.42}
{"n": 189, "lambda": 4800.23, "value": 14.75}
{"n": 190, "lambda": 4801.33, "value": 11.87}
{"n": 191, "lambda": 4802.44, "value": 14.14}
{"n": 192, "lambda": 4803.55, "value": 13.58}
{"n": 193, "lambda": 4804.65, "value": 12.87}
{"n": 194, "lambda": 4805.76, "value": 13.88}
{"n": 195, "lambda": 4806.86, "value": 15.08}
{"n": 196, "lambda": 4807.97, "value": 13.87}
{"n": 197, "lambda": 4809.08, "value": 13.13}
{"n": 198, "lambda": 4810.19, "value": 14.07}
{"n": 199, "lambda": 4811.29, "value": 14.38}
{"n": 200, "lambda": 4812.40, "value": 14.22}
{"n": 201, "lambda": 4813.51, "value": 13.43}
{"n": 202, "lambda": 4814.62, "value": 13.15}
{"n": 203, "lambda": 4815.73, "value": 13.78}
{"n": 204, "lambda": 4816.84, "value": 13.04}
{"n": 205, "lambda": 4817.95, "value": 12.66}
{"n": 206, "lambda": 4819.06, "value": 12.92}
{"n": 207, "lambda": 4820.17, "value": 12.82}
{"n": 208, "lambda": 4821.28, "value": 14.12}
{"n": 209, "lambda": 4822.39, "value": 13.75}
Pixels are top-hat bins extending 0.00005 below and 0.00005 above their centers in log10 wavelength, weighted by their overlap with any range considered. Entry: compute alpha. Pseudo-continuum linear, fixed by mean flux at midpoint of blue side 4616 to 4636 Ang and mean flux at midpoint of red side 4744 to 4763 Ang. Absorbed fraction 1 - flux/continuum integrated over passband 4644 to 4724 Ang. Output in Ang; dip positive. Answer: 0.73 Ang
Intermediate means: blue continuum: 15.4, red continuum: 13.6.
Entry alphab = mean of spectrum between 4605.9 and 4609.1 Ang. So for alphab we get 14.8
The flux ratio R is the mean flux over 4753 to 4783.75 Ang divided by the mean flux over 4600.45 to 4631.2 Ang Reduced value 0.89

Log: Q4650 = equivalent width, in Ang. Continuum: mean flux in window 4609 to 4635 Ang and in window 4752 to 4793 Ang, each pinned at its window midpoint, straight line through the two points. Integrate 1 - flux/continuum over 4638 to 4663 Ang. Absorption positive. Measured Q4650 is 1.0 Ang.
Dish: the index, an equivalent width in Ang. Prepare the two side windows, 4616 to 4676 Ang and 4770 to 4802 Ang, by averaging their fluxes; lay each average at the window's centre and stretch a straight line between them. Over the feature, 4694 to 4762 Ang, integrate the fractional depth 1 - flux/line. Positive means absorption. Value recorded -0.1 Ang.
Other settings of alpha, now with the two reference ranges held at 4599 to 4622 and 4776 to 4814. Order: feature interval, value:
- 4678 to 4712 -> 0.5 Ang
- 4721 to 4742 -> 0.4 Ang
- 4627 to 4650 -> 0.6 Ang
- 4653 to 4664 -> 0.5 Ang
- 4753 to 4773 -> 0.4 Ang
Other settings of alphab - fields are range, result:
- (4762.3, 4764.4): 14.4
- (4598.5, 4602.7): 14.5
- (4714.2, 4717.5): 13.9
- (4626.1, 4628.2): 15.2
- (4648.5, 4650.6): 13.9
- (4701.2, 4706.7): 14.7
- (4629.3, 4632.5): 14.6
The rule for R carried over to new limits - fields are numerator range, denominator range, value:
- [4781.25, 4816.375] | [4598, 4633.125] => 0.90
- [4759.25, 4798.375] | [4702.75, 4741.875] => 0.96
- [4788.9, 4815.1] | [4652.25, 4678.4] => 0.95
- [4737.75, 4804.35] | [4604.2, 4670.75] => 0.91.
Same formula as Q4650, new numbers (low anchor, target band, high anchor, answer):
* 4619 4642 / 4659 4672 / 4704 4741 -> 0.4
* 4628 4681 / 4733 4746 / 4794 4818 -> -0.1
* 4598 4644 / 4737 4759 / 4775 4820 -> 0.7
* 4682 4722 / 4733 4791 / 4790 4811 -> 1.3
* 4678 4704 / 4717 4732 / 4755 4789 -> 0.2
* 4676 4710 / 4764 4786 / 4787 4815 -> 0.7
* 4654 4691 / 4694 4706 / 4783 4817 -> -0.4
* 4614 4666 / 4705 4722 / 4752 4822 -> 0.0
